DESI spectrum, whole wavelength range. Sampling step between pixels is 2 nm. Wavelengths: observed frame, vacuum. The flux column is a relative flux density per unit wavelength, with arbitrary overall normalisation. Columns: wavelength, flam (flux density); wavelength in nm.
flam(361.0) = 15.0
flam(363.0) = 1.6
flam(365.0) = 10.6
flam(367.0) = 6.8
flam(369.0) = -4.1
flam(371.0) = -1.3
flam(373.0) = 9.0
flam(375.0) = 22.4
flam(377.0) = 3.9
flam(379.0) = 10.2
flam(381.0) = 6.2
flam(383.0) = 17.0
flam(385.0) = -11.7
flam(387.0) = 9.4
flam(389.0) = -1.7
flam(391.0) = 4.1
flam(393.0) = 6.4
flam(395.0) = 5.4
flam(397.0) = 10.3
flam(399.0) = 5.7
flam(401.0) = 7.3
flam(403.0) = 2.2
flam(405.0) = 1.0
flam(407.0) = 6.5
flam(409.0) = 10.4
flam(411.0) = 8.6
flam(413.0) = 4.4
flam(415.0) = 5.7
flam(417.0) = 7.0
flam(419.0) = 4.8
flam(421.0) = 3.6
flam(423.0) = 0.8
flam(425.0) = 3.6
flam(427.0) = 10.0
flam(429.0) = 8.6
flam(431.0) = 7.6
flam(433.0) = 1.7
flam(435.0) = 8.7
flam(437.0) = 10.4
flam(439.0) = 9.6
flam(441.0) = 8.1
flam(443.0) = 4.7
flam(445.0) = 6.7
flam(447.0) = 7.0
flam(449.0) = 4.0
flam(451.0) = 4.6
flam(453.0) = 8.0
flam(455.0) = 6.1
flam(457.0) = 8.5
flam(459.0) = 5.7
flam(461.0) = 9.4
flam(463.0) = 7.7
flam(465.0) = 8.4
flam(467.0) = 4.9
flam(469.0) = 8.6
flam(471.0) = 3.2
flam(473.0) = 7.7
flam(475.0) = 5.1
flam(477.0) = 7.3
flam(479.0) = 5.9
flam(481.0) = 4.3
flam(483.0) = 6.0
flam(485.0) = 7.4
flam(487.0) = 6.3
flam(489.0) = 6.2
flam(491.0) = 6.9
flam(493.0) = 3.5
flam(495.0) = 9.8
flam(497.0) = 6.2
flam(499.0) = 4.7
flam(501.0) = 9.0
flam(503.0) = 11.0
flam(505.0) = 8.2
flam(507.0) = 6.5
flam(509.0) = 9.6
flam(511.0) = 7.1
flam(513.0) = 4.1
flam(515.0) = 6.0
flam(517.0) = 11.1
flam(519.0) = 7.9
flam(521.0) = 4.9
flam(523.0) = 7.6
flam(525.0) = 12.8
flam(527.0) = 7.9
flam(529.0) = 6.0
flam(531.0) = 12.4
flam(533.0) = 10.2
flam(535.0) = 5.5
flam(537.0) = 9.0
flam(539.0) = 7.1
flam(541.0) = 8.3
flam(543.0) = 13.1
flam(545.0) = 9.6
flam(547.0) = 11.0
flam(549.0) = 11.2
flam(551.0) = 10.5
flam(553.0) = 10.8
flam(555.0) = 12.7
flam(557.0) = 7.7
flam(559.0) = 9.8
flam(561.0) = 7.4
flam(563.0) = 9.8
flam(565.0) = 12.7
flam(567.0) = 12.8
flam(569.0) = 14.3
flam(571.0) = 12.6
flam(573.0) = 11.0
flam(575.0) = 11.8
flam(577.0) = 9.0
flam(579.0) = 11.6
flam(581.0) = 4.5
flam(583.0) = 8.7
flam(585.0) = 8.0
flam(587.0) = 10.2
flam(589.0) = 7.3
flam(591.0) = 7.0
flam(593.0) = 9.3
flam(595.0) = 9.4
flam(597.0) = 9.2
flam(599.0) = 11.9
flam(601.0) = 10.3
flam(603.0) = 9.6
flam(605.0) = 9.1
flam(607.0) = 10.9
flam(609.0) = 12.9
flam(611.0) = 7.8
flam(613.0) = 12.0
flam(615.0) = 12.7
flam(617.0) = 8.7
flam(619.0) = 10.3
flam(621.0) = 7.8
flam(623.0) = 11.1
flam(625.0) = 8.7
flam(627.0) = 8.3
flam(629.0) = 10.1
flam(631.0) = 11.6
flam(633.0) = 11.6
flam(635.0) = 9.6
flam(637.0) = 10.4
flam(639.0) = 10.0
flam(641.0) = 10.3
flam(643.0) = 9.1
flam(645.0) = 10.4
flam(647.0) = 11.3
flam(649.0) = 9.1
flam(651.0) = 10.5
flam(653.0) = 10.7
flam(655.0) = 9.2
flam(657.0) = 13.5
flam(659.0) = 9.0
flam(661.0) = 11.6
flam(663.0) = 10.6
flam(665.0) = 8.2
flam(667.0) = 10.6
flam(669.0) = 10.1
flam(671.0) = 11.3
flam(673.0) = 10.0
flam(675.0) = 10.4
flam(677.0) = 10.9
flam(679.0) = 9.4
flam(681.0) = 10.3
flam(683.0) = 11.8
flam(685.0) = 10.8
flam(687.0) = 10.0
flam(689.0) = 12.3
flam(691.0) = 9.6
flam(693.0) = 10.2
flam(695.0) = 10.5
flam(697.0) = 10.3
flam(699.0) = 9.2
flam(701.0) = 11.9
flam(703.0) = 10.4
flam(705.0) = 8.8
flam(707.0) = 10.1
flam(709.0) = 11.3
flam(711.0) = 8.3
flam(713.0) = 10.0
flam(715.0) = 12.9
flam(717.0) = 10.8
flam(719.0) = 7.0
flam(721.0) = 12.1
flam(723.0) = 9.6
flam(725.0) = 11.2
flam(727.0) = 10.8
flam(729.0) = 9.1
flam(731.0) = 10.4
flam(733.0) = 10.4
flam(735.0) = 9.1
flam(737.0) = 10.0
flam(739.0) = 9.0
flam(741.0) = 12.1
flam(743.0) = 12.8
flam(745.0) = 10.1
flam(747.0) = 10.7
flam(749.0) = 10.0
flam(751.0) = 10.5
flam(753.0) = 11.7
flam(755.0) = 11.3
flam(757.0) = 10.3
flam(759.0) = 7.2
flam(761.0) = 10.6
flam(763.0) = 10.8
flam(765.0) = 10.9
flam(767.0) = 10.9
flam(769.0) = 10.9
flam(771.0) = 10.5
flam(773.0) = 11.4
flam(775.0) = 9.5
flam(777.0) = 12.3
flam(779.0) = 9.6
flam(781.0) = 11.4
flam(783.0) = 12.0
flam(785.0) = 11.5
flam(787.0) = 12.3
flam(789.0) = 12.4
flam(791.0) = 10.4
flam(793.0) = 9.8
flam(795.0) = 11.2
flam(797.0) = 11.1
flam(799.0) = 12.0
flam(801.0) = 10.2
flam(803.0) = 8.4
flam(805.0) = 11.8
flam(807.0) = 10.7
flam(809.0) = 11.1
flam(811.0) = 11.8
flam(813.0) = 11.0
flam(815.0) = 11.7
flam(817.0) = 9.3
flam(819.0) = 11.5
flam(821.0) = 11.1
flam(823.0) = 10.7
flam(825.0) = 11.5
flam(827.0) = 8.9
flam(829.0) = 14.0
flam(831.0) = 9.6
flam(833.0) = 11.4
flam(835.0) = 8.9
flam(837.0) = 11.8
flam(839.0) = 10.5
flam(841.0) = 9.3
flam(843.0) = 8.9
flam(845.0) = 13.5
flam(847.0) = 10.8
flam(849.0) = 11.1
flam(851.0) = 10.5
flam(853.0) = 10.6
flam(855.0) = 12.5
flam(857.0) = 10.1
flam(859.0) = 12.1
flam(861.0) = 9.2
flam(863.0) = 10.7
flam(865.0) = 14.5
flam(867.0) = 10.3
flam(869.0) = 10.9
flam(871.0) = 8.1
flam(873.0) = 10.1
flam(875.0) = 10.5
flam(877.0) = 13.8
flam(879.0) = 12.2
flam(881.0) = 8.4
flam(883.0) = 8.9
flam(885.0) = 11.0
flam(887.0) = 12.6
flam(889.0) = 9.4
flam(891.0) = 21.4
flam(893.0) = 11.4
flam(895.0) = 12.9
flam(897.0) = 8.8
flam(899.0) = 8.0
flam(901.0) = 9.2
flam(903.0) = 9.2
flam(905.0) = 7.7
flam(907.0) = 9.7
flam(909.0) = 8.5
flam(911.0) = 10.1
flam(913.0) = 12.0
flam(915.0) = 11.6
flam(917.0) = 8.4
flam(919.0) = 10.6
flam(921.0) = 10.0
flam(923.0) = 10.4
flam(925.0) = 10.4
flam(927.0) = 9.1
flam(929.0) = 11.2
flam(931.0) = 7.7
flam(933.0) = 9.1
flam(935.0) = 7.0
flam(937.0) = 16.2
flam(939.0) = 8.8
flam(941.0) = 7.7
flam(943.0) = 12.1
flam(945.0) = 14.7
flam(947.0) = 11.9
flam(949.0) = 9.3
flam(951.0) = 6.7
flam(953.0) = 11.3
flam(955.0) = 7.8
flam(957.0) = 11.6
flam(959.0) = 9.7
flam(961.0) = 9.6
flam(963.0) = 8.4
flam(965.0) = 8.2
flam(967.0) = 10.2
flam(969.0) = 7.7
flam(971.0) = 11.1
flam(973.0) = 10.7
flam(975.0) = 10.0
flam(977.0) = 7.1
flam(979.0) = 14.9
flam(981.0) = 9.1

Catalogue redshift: 0.36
